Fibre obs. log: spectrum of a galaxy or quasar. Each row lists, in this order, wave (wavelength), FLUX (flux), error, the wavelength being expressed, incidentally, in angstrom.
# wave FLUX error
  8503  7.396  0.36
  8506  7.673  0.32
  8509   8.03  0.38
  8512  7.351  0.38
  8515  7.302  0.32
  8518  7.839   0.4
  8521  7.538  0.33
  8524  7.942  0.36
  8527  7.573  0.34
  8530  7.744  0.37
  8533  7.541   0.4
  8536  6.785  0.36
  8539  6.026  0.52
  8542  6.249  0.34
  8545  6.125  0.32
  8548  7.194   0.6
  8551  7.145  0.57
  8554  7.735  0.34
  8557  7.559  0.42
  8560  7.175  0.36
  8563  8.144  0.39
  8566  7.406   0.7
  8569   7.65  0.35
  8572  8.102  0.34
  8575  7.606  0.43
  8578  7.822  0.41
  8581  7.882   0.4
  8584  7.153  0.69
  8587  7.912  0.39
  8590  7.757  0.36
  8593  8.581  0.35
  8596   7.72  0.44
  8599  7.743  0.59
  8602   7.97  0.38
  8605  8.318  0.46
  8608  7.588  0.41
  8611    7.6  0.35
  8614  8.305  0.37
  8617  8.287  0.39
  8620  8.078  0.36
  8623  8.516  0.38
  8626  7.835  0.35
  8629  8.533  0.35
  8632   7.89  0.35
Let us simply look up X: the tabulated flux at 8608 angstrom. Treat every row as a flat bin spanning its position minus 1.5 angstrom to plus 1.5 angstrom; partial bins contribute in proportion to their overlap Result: 7.588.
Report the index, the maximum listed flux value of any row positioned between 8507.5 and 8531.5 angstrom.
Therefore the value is 8.03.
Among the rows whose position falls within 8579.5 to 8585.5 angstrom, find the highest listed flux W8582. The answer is 7.882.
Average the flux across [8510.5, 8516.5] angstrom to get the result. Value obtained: 7.33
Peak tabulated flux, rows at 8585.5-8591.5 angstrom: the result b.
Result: 7.912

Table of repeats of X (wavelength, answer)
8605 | 8.318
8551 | 7.145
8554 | 7.735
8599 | 7.743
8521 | 7.538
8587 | 7.912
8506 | 7.673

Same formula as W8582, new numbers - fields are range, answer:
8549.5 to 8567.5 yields 8.144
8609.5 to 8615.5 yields 8.305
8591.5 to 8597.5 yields 8.581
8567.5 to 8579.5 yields 8.102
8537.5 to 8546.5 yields 6.249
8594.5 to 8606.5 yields 8.318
